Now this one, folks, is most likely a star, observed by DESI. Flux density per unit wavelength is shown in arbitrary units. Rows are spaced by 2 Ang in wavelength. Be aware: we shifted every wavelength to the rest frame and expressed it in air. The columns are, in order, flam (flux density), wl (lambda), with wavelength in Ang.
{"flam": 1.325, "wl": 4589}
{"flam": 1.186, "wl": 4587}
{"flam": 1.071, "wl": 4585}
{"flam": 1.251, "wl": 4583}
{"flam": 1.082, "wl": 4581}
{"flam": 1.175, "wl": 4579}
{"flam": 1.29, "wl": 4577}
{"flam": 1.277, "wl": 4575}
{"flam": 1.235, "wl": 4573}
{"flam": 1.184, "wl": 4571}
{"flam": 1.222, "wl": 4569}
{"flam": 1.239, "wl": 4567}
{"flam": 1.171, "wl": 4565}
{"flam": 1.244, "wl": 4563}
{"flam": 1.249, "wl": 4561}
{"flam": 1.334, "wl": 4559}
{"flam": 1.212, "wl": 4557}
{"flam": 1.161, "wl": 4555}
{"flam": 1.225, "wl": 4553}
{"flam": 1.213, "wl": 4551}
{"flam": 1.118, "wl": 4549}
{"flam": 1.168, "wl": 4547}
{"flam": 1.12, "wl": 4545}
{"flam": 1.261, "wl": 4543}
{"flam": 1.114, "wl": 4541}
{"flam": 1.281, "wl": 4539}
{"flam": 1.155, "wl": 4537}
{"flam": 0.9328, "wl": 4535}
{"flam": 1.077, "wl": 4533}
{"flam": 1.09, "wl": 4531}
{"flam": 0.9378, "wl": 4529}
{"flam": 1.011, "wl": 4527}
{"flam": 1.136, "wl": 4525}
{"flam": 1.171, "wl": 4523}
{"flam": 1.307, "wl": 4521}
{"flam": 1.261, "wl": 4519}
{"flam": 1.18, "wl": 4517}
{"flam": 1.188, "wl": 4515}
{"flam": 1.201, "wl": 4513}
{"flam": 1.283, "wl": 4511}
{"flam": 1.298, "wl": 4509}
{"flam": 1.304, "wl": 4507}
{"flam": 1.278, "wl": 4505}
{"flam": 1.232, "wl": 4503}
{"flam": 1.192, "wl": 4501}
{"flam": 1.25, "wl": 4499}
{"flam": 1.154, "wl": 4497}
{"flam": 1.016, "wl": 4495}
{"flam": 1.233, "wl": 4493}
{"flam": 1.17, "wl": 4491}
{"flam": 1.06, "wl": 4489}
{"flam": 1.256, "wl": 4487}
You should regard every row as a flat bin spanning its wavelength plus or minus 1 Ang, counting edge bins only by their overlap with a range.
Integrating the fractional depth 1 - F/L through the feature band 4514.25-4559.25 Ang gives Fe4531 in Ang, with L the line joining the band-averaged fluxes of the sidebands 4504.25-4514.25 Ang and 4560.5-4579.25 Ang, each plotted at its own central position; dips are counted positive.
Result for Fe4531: 3.46 Ang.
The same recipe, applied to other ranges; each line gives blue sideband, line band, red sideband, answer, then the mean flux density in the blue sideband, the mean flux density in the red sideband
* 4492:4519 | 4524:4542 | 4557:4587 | 2.0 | 1.22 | 1.21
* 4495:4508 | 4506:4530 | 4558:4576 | 0.7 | 1.22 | 1.24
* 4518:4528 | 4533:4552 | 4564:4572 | 0.7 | 1.18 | 1.2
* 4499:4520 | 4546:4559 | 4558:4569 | 0.5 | 1.24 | 1.25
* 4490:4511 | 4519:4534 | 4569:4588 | 1.2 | 1.22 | 1.2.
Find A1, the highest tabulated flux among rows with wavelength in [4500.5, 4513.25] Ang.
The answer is 1.304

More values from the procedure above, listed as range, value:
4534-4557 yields 1.281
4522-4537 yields 1.171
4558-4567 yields 1.334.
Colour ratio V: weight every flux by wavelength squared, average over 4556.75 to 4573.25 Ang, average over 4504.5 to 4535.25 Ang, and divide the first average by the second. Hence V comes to 1.08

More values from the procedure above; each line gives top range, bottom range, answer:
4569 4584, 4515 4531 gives 1.09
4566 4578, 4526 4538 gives 1.22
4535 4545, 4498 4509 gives 0.95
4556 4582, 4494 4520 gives 1.03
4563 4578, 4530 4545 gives 1.11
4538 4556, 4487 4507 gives 1.02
